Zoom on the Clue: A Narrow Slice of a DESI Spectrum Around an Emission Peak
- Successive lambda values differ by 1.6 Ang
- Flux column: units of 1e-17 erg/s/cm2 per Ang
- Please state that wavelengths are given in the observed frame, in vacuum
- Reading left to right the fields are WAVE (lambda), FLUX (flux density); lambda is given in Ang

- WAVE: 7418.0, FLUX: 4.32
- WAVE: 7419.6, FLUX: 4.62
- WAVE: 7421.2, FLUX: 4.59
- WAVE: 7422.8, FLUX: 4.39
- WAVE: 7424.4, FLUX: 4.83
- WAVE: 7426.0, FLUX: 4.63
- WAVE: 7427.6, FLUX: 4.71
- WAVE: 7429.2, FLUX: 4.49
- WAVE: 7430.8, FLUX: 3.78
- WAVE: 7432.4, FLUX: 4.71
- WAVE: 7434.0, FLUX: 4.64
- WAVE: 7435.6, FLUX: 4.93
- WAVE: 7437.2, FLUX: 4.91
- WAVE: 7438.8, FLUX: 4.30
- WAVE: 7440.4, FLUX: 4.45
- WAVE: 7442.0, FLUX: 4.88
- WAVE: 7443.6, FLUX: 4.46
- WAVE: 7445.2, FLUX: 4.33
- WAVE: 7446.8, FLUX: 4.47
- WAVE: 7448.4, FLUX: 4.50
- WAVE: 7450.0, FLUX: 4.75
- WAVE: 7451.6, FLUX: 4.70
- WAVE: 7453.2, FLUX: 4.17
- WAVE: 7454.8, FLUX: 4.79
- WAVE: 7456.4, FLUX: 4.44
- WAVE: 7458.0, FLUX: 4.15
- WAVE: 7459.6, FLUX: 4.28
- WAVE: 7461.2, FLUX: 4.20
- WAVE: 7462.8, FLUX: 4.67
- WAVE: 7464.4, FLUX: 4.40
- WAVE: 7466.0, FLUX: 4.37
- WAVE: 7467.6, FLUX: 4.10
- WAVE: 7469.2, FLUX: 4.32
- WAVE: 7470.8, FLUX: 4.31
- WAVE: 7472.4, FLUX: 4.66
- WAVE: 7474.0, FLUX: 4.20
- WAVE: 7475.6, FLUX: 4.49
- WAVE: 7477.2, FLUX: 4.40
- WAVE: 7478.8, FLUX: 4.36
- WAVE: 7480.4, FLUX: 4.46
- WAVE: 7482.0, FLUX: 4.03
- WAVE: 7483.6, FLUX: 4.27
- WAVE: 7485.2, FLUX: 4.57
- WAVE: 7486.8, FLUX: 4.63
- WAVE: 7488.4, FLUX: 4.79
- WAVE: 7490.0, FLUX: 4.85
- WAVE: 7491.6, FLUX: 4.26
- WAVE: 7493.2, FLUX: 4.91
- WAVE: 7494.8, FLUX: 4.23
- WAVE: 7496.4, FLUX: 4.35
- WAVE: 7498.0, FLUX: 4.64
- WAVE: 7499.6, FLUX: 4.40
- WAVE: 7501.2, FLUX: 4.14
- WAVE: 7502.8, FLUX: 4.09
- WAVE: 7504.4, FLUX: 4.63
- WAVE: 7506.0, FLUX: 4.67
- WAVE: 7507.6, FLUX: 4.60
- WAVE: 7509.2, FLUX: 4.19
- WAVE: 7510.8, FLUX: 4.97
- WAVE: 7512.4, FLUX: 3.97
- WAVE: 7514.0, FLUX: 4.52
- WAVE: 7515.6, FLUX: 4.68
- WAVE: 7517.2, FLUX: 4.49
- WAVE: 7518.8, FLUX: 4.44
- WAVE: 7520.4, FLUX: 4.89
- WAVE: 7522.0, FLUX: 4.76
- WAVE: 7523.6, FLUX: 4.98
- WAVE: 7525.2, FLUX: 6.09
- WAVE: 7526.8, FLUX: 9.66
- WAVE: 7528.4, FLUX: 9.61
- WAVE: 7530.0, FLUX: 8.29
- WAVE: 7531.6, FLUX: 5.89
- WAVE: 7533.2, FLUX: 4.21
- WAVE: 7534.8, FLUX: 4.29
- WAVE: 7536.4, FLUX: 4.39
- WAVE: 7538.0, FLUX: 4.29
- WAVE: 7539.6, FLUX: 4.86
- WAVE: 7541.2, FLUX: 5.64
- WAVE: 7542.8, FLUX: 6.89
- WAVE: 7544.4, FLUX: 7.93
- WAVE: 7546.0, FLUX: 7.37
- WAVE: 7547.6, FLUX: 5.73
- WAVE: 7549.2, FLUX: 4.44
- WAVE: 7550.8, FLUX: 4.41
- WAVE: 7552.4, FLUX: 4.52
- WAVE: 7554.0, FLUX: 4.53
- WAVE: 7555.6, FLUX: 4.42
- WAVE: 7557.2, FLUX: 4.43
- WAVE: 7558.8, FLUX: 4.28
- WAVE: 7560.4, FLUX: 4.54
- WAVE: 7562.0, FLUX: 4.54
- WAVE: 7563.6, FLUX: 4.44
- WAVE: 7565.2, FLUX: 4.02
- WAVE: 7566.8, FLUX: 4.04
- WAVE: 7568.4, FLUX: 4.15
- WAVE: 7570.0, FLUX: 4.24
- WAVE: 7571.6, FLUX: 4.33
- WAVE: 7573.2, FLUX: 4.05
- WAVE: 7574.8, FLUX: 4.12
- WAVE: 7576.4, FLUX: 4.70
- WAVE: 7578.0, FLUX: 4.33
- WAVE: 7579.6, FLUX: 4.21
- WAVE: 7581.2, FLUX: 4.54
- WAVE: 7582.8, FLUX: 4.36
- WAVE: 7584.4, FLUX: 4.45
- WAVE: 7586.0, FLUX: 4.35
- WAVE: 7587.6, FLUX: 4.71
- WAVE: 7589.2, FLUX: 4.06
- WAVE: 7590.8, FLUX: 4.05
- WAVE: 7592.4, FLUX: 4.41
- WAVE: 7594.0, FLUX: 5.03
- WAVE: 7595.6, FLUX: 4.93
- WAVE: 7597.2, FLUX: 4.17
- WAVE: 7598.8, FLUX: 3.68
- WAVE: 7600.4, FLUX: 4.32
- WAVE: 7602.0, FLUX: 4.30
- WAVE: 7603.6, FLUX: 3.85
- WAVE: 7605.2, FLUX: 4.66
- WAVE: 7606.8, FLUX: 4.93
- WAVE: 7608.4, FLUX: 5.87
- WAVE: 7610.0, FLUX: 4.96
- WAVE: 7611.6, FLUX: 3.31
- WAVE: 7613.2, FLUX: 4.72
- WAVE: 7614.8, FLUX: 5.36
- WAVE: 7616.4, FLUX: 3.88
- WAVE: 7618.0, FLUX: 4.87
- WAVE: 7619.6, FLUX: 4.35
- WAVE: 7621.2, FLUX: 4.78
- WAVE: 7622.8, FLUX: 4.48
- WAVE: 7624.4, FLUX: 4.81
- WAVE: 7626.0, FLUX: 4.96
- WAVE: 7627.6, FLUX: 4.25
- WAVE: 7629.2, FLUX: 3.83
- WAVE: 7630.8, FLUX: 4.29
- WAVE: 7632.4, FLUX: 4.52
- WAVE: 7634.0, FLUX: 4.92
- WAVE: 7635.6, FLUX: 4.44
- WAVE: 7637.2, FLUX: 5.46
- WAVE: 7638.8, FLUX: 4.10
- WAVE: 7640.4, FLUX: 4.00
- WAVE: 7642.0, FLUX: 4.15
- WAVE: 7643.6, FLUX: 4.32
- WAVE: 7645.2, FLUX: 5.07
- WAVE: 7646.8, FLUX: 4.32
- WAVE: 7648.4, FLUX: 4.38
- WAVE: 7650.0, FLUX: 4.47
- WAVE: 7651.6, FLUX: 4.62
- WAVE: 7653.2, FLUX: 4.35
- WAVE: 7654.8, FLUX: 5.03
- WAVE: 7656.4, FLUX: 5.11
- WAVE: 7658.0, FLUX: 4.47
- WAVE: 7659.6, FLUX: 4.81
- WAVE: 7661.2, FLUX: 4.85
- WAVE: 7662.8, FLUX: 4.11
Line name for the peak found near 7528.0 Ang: [S II]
